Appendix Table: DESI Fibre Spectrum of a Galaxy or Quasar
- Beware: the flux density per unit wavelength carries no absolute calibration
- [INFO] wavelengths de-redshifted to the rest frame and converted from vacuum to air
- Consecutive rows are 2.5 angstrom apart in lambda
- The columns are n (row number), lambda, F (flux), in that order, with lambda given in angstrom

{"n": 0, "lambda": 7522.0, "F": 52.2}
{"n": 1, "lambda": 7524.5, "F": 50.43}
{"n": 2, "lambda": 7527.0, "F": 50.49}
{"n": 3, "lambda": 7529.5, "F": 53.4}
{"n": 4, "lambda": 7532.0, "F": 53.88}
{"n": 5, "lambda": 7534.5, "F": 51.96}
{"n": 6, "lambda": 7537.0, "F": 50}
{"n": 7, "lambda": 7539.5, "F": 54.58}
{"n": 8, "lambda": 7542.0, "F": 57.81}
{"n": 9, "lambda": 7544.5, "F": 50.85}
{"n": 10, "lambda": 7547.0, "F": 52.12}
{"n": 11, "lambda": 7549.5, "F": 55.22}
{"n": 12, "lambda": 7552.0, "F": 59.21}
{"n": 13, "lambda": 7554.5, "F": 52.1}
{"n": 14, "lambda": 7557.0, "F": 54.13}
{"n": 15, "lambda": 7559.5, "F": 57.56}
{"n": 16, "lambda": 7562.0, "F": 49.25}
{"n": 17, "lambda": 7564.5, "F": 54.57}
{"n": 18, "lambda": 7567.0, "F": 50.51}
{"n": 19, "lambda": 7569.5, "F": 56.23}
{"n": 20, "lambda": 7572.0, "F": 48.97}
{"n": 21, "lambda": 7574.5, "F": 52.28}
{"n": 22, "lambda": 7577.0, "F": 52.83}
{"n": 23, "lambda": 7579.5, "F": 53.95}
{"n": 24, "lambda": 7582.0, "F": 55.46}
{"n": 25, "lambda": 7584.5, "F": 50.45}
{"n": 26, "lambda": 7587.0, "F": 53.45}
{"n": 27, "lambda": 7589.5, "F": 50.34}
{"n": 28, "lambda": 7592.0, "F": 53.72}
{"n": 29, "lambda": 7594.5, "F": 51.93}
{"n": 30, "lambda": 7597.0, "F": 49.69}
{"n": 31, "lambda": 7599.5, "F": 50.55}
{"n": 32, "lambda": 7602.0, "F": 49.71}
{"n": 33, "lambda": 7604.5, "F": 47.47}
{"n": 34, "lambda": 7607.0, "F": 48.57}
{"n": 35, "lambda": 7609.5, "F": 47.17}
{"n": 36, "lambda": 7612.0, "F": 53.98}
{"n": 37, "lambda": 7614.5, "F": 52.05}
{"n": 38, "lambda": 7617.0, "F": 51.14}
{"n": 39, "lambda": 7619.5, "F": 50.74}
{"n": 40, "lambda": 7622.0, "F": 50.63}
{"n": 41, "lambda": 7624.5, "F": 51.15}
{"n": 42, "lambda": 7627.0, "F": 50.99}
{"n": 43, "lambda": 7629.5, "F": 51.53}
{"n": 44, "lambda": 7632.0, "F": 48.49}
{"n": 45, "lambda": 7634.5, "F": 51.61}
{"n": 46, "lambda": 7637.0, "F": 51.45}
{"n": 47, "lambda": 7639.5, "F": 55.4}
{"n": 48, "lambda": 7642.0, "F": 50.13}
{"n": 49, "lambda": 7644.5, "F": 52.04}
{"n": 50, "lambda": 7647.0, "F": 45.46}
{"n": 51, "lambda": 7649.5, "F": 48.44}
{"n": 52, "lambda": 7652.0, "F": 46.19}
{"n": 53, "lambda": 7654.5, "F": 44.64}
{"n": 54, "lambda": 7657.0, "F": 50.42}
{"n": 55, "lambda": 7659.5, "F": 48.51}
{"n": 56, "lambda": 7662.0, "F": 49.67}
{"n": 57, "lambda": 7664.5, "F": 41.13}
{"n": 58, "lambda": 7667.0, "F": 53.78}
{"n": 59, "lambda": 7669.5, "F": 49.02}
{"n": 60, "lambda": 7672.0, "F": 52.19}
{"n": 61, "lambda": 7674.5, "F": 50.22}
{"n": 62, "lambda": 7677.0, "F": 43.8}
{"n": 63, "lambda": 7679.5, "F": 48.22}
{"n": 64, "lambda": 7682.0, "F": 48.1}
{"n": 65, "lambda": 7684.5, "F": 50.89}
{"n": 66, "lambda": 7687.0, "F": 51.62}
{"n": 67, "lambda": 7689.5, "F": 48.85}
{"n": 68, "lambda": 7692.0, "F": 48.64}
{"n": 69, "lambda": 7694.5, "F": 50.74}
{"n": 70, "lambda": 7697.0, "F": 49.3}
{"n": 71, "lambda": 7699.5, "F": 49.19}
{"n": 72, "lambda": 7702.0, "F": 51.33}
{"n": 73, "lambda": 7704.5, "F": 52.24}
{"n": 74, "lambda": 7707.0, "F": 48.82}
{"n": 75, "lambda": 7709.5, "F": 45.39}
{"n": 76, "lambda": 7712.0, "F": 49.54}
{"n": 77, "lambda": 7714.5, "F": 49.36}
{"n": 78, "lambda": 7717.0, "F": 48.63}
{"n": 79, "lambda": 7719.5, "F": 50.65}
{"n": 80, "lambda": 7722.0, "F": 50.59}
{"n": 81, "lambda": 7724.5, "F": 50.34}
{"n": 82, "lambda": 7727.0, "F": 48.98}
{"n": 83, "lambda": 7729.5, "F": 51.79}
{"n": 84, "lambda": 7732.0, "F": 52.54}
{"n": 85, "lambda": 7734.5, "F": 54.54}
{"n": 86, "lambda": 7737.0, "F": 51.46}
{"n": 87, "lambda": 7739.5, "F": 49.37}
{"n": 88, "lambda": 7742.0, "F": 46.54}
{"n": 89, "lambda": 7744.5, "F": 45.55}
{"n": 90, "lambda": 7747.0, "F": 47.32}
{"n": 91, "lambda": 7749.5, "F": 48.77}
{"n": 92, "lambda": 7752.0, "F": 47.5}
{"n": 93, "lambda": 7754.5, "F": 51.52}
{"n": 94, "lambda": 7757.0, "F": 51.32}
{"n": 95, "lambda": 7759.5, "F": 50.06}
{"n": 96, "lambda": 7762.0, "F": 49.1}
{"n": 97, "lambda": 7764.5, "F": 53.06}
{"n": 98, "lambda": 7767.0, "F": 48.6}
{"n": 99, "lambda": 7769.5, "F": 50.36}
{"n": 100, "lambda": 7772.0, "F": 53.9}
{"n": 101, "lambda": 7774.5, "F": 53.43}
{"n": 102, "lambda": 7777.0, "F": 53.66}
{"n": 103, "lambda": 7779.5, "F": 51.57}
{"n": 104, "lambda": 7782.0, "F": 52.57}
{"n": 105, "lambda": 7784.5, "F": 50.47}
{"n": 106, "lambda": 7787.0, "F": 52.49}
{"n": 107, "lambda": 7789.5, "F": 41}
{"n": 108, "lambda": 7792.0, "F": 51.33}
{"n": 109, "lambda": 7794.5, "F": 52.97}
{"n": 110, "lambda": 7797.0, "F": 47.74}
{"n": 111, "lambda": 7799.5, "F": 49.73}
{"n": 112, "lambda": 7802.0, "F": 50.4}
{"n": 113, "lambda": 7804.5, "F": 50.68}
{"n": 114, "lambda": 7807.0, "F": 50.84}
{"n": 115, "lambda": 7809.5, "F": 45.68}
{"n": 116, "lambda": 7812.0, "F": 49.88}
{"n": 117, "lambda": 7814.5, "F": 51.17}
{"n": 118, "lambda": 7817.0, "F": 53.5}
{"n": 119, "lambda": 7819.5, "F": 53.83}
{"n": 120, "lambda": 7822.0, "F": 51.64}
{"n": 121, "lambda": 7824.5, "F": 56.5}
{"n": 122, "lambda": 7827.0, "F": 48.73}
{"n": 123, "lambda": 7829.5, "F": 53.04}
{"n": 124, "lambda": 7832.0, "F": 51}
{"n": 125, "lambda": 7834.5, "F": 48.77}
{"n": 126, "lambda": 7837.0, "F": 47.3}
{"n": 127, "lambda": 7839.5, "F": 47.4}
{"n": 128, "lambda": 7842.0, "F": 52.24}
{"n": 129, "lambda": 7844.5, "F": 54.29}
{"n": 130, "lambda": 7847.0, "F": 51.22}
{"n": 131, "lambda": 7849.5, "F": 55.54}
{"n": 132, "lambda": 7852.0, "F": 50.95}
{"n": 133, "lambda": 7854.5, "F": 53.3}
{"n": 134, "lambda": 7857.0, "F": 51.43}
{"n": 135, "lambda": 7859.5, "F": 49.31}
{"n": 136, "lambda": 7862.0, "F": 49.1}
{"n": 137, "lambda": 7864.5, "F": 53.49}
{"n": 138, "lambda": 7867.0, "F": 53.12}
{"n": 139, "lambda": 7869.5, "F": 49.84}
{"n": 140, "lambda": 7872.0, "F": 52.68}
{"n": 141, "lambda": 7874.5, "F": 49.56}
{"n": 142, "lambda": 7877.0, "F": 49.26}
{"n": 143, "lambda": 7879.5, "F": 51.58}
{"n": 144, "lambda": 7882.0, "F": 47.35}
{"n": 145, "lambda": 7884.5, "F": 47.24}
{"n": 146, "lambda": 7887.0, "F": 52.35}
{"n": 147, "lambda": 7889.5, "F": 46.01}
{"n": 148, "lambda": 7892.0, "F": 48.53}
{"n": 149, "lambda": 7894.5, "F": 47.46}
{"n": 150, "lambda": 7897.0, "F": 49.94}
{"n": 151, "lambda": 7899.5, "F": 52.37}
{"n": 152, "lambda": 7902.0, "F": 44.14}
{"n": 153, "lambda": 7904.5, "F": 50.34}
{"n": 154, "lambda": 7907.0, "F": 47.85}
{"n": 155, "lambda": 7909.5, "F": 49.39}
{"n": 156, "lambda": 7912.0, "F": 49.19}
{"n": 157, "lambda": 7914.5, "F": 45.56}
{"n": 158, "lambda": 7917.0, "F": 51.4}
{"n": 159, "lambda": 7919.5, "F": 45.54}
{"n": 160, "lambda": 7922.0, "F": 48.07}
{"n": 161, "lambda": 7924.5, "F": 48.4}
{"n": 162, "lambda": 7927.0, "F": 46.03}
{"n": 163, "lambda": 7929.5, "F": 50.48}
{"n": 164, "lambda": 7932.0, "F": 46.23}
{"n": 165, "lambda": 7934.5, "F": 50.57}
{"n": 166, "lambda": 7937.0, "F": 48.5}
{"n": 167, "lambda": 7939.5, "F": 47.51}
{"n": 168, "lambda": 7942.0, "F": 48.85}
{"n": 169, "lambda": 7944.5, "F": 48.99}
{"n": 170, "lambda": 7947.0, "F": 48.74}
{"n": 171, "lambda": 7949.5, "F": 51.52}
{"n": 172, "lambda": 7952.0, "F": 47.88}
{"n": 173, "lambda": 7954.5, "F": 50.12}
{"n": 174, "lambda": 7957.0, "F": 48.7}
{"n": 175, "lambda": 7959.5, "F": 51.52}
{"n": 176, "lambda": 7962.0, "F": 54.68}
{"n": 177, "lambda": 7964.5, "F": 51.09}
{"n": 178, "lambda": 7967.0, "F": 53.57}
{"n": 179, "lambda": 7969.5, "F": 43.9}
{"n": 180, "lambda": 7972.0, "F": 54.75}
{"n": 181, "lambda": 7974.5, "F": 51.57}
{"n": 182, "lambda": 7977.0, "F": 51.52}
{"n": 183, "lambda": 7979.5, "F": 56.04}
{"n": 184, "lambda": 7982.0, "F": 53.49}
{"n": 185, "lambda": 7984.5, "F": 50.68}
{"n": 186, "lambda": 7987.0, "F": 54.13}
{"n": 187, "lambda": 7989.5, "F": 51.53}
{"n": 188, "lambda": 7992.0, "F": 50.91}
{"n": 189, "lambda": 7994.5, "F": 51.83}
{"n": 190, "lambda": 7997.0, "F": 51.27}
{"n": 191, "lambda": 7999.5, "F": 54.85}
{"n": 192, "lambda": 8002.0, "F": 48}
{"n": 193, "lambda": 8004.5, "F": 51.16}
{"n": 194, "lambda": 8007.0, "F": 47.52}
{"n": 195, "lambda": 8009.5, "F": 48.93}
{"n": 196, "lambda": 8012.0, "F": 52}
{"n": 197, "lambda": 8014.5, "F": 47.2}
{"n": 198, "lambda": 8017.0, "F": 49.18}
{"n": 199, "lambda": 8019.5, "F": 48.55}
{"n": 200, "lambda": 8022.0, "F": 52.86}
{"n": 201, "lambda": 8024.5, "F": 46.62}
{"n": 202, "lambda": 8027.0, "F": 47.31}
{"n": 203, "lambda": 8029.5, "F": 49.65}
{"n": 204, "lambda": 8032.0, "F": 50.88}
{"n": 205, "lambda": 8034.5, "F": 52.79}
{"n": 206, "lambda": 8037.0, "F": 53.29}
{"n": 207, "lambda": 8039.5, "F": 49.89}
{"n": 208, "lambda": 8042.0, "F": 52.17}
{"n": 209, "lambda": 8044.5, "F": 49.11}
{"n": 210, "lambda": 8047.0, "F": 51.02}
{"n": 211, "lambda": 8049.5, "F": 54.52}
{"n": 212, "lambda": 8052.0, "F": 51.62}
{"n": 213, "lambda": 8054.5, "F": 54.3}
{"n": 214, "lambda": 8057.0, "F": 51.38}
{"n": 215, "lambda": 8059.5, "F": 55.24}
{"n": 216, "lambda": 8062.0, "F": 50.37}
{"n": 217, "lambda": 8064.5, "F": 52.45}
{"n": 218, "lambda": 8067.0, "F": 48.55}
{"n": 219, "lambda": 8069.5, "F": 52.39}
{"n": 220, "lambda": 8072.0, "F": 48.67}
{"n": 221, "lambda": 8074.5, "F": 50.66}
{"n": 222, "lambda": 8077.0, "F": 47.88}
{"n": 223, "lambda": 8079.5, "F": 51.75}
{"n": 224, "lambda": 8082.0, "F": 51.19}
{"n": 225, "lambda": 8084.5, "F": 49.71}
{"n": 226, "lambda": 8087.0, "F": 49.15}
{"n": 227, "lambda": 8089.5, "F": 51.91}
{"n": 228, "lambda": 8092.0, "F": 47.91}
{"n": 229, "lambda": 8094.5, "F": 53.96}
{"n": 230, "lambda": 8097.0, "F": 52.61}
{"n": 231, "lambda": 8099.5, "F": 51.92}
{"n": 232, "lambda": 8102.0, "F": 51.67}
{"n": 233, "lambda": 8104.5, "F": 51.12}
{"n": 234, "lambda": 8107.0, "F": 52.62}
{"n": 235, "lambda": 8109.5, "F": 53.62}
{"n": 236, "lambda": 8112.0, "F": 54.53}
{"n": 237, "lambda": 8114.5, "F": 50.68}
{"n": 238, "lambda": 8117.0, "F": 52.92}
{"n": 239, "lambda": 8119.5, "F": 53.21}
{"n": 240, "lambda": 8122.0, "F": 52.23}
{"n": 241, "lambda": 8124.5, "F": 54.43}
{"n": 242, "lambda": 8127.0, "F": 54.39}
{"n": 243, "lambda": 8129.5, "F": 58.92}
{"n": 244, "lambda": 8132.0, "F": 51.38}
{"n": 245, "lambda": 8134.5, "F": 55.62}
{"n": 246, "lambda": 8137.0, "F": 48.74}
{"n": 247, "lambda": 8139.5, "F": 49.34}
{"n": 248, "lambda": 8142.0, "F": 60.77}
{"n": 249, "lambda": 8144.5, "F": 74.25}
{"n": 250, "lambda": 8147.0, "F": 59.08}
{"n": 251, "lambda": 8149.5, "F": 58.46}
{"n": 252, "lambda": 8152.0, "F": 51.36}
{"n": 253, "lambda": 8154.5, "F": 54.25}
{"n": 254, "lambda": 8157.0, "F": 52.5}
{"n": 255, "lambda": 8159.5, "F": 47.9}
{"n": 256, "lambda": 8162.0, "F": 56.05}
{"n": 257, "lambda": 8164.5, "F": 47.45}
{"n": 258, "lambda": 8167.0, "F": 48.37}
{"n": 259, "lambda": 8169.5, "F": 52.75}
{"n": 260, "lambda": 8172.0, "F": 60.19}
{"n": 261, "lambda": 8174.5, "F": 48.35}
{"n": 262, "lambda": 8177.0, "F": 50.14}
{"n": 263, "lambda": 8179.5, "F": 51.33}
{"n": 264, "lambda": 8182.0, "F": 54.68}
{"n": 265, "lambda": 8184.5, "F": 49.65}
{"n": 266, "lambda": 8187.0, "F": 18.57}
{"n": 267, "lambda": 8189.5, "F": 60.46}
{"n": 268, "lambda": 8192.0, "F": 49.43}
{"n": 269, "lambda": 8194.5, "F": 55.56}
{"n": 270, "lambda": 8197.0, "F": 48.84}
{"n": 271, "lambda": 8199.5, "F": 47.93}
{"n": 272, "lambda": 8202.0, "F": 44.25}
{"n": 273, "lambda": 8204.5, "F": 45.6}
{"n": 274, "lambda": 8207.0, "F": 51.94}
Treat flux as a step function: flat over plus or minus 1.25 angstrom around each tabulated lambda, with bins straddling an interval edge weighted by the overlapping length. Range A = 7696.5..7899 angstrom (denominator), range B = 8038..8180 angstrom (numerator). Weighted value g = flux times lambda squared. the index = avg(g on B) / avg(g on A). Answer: 1.1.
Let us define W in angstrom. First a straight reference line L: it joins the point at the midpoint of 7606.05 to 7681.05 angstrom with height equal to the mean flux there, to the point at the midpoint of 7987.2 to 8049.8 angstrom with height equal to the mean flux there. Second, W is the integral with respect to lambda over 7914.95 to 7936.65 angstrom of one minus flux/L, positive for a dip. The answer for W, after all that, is 0.89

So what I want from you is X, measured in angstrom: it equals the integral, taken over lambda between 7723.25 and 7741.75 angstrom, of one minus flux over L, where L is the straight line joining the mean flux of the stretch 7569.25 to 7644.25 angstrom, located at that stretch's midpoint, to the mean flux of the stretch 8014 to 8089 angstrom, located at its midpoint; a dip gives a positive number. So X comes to 0.1 angstrom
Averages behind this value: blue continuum 51.3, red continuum 50.7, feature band 51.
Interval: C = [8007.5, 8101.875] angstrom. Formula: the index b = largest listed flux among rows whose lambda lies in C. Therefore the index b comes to 55.24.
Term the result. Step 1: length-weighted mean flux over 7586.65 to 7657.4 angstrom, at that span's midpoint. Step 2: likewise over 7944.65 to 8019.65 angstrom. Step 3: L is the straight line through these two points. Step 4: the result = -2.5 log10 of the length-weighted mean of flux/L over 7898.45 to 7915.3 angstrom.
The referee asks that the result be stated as 0.051 mag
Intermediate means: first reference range 50.3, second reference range 50.9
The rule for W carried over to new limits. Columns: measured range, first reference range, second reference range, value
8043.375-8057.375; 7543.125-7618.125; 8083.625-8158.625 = 0.4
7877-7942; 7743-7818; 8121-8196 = 3.3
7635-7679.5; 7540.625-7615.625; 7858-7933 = 2.2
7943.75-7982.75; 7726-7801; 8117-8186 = 0.7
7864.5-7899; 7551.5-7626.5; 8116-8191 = 1.7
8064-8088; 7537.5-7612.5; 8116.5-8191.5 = 1.2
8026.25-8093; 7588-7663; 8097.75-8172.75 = 3.0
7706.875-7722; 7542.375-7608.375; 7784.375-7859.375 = 0.8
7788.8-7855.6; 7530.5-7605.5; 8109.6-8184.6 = 3.0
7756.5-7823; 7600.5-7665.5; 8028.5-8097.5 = -0.8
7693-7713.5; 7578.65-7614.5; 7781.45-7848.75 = 0.5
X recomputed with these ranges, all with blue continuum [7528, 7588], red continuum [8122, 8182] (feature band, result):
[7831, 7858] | 1.3 angstrom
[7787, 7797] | 0.9 angstrom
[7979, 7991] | 0.2 angstrom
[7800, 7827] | 1.2 angstrom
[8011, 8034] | 1.9 angstrom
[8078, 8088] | 0.7 angstrom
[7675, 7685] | 1.1 angstrom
